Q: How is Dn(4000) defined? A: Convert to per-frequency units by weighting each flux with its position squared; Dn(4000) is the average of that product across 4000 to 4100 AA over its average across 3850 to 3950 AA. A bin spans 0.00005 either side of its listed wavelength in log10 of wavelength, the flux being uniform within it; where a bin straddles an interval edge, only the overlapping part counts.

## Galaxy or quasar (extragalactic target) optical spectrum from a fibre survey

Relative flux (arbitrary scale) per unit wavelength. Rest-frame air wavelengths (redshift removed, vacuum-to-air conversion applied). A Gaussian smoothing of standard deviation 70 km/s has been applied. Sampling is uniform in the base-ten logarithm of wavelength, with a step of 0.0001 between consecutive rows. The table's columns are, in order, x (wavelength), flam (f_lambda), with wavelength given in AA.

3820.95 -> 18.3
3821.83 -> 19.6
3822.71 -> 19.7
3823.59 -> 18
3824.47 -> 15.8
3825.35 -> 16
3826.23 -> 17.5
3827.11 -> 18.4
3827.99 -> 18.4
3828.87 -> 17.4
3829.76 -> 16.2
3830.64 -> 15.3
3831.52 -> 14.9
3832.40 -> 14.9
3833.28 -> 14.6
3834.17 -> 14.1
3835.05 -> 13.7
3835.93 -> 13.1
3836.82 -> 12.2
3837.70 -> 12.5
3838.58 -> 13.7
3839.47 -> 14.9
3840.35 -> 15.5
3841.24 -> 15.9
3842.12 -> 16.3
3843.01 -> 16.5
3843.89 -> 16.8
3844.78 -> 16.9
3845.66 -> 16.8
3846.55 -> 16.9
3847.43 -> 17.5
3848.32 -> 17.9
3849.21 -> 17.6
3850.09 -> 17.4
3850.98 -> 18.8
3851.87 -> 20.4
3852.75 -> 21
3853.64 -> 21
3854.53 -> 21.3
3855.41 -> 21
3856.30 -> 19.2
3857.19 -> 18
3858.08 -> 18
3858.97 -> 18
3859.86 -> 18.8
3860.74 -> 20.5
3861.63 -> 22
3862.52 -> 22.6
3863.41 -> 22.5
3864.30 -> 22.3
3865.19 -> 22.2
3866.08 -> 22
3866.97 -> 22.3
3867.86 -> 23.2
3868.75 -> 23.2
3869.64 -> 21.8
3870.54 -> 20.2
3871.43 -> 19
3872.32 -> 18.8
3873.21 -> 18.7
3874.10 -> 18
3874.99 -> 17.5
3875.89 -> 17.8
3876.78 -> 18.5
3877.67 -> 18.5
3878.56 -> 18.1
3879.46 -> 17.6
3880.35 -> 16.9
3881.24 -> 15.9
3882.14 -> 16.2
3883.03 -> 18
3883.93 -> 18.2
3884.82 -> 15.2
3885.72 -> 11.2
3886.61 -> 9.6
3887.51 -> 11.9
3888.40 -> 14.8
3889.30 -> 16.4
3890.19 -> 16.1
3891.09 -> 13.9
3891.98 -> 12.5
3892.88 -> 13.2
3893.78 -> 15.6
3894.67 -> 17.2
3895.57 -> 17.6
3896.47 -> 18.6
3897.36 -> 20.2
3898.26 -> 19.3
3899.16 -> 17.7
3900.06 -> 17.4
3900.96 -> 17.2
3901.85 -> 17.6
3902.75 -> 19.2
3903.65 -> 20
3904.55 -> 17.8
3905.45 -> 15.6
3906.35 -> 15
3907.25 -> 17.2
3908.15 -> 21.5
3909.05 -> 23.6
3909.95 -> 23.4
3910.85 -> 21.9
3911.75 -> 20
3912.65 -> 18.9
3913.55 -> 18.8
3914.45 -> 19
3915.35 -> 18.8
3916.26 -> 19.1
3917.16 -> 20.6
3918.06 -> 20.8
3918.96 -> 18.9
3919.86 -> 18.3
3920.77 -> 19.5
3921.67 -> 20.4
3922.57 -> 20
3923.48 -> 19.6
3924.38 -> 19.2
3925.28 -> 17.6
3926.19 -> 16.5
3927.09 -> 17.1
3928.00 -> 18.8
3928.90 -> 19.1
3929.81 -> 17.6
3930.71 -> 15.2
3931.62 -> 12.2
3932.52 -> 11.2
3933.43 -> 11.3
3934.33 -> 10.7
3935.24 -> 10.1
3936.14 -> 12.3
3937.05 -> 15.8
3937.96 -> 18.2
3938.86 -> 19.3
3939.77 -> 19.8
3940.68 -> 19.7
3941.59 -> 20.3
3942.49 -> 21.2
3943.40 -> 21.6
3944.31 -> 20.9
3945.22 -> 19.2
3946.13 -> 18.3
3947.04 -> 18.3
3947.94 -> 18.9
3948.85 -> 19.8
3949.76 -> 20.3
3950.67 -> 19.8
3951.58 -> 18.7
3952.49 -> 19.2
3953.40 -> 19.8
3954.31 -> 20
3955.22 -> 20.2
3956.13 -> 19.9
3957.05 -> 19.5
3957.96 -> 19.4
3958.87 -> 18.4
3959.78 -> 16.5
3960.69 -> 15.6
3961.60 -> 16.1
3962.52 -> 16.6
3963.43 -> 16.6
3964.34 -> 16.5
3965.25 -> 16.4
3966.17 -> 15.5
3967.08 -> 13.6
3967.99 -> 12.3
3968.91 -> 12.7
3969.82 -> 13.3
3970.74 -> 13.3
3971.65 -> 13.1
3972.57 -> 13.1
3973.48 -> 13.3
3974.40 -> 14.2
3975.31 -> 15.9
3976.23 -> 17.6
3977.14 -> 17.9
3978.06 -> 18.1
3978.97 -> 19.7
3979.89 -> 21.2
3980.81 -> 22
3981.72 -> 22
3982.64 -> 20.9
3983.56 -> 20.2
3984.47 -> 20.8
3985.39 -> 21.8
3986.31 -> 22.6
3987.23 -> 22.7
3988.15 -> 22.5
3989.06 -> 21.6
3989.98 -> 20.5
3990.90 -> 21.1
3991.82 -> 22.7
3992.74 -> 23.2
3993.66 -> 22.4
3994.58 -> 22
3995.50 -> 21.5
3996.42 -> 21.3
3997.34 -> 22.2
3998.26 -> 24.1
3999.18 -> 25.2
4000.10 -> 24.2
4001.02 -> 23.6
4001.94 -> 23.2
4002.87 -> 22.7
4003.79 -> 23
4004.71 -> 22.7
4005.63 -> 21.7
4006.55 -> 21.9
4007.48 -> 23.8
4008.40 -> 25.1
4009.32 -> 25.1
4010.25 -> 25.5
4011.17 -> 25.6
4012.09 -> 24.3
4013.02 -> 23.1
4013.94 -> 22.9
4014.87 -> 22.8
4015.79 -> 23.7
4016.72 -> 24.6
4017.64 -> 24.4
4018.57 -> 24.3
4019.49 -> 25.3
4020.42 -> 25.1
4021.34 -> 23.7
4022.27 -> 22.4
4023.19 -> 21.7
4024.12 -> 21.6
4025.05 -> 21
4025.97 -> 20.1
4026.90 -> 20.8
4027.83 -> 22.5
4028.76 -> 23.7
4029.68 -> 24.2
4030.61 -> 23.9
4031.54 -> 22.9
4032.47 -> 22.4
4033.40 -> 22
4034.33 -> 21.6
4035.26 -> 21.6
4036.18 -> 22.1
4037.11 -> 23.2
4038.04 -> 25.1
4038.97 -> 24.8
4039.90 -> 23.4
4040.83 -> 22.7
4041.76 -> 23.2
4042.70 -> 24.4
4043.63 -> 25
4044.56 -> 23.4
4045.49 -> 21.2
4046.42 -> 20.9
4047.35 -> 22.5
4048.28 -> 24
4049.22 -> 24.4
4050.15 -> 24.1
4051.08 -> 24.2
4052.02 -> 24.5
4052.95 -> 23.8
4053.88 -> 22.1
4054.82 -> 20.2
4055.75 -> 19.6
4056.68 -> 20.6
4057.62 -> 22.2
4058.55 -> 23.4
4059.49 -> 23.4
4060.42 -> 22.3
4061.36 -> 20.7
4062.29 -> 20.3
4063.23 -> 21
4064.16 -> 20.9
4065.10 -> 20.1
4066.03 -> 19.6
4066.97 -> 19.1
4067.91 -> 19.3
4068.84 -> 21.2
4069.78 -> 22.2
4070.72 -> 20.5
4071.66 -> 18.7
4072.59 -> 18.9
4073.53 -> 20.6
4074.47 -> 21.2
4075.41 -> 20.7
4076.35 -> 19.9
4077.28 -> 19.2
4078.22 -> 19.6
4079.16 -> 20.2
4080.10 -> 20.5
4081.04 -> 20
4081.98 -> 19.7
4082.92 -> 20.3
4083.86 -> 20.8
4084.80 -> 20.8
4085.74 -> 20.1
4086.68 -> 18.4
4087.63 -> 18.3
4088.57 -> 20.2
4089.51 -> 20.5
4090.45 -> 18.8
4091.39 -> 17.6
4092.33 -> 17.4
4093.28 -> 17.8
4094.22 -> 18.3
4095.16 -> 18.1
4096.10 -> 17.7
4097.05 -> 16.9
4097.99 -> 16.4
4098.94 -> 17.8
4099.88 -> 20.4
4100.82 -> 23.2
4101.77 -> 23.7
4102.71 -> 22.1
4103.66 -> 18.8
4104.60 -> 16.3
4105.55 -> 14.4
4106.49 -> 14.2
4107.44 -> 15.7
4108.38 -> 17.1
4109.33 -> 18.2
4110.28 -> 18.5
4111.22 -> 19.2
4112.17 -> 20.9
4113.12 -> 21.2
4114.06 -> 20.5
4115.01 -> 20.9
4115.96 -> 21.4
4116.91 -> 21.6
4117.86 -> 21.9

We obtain 1.28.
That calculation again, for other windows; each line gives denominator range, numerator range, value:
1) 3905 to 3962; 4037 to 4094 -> 1.23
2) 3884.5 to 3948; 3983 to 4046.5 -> 1.38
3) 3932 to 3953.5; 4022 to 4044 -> 1.35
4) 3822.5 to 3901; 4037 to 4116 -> 1.31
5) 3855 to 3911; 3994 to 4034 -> 1.36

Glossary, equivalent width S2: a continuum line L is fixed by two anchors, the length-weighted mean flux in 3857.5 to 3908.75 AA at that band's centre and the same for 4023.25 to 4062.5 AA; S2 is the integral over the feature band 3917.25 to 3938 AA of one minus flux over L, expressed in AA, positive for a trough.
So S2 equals 2.9 AA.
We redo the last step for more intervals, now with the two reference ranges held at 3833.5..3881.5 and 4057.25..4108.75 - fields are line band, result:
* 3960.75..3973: 2.8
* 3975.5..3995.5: -2.1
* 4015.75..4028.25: -2.4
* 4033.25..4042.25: -1.7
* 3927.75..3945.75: 2.0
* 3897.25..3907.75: 0.5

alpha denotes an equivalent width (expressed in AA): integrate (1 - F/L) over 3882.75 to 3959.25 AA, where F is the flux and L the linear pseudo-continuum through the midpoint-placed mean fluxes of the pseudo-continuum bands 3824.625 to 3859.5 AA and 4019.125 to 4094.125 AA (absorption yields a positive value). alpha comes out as 3.14 AA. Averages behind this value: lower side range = 16.8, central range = 17.8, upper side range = 21.5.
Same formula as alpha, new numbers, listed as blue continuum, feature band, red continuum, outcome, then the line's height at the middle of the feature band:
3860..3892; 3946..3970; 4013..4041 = 3.80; 20.8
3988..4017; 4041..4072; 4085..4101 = -2.21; 20.5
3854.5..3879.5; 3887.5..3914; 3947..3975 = 1.53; 18.9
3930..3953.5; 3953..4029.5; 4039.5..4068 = -3.97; 19.5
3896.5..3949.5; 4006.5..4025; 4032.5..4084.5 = -2.92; 20.6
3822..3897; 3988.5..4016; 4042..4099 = -4.89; 19.6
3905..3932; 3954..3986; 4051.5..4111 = 3.08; 19.1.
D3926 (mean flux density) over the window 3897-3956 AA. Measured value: 18.4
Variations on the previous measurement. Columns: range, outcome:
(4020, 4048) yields 22.8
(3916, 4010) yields 19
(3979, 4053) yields 22.9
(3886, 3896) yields 14.4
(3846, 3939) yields 18.1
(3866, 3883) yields 19.1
